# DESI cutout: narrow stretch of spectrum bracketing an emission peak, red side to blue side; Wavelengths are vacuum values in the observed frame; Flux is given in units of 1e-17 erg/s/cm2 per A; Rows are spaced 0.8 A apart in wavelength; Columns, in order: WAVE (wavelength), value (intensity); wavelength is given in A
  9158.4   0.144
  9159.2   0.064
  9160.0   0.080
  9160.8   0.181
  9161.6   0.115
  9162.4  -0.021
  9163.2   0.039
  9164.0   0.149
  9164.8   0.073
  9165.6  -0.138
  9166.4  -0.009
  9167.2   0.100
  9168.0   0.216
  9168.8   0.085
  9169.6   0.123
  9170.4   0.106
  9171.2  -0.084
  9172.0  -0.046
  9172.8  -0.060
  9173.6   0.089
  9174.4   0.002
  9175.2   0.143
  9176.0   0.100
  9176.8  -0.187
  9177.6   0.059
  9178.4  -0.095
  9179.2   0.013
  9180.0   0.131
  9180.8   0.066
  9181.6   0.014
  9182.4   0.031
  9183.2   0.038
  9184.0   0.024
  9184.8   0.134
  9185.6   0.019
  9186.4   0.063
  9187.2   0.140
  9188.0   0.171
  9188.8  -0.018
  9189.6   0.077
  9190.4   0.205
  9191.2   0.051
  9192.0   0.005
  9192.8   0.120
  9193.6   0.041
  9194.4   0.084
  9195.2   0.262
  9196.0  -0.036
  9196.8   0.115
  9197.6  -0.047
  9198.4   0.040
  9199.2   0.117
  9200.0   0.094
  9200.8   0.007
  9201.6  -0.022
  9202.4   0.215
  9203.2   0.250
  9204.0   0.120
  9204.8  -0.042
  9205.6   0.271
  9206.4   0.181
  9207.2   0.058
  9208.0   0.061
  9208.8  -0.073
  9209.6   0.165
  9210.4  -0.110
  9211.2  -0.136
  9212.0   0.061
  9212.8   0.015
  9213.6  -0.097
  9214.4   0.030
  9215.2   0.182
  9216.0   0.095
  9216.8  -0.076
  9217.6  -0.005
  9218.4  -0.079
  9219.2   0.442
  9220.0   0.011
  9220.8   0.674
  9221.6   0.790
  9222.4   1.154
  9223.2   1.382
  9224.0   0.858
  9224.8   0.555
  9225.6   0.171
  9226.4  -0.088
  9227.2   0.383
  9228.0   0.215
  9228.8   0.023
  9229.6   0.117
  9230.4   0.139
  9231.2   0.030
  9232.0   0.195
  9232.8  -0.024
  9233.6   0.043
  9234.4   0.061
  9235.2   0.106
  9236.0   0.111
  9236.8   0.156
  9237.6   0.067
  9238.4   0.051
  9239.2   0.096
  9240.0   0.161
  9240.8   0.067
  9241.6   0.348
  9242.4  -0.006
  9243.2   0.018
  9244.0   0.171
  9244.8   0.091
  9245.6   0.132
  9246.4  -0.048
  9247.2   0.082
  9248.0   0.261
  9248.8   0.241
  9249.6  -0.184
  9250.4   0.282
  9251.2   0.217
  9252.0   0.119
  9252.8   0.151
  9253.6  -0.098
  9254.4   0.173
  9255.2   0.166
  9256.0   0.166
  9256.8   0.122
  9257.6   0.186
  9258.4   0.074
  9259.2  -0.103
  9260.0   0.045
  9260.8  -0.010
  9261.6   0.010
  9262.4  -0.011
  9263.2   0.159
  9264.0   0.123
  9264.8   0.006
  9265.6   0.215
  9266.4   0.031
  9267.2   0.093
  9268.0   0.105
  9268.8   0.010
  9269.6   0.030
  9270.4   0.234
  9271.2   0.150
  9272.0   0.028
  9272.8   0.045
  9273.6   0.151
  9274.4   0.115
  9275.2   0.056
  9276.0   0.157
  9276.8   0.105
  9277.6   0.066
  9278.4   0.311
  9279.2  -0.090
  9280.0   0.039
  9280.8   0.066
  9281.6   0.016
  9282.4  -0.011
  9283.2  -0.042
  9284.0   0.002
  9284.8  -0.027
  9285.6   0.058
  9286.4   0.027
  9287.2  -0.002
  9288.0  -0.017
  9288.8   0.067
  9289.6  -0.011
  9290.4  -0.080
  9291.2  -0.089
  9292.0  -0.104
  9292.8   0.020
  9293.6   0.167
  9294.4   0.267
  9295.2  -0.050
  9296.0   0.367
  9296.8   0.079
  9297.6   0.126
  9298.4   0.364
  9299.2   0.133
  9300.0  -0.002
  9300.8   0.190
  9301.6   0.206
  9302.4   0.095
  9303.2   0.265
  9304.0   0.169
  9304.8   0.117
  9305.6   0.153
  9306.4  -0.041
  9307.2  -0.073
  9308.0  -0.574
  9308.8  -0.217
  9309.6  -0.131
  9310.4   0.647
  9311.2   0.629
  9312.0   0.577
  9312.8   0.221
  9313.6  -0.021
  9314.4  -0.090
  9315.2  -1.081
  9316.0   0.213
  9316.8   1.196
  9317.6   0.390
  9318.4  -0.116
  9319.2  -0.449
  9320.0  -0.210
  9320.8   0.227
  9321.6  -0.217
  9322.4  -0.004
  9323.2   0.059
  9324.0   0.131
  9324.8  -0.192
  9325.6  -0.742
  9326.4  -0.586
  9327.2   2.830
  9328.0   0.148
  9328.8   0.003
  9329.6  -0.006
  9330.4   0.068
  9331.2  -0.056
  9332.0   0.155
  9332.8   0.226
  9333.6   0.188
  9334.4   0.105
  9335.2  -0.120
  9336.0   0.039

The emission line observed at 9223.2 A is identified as H-beta 4861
